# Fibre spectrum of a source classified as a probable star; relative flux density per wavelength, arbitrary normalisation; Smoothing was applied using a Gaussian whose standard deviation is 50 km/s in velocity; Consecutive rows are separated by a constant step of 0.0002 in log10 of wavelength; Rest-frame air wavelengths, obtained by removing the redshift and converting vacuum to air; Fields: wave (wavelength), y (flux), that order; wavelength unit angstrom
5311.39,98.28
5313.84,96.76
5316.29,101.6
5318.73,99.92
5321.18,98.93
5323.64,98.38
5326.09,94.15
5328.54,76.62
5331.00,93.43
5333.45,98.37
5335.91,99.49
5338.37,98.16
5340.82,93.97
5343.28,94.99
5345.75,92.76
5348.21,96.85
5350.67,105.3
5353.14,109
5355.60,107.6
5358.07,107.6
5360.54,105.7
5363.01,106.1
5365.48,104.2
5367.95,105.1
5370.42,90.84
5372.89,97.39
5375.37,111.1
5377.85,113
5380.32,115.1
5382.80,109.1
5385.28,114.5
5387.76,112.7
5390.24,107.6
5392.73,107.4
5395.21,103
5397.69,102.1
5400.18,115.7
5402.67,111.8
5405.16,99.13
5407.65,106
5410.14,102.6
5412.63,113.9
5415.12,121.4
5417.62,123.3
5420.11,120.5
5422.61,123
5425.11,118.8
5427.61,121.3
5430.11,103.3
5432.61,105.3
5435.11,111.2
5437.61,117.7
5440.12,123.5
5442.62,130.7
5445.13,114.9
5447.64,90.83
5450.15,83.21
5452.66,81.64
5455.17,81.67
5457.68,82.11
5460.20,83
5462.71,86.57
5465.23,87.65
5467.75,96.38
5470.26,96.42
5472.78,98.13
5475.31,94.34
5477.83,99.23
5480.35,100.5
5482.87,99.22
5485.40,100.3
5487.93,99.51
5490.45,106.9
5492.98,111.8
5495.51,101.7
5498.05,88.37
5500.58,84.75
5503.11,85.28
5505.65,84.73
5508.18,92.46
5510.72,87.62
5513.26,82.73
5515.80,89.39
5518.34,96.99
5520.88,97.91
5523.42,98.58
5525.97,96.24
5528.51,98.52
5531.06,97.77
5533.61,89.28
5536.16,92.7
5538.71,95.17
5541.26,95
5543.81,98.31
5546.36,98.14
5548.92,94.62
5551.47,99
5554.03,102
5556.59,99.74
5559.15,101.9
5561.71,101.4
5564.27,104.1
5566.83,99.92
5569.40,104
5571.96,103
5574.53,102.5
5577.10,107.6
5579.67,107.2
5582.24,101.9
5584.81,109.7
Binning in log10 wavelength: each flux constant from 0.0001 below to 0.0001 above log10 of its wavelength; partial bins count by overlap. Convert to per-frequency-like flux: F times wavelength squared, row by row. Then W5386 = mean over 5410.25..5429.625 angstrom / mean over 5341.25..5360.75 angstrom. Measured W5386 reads 1.19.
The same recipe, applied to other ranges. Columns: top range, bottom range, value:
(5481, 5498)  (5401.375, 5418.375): 0.95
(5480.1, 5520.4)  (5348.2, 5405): 0.92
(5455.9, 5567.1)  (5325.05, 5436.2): 0.94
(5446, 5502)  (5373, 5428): 0.86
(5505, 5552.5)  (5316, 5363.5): 1.02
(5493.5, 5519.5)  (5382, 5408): 0.87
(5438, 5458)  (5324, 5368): 1.05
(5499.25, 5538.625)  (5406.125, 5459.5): 0.88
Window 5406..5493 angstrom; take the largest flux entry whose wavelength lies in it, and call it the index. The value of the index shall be 130.7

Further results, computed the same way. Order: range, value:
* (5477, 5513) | 111.8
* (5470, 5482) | 100.5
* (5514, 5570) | 104.1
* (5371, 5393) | 115.1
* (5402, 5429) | 123.3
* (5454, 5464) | 86.57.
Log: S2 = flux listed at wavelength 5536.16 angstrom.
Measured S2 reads 92.7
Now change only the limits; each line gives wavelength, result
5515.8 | 89.39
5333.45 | 98.37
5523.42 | 98.58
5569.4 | 104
